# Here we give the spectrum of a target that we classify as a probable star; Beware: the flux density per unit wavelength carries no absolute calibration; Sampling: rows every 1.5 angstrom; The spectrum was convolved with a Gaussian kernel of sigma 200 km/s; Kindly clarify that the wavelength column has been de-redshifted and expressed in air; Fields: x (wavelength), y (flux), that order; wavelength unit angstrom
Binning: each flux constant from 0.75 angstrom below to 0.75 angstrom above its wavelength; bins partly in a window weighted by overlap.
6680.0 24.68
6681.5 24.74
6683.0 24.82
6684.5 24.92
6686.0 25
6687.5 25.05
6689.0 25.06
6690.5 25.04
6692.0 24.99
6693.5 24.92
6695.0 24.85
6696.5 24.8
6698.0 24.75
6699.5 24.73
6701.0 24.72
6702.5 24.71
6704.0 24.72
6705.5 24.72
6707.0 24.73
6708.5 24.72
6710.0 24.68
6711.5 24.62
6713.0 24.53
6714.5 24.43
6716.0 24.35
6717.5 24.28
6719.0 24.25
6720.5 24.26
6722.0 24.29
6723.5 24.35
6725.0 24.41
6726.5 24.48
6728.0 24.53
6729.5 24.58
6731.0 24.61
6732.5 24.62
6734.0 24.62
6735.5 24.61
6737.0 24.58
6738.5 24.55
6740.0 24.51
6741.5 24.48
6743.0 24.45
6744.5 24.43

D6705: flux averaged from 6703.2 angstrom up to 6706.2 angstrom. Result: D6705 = 24.7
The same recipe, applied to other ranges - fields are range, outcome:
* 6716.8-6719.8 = 24.3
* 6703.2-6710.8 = 24.7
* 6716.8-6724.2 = 24.3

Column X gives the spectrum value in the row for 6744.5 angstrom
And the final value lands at 24.43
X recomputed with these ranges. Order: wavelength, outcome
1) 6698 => 24.75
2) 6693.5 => 24.92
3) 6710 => 24.68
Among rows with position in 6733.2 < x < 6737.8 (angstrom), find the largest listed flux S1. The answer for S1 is 24.62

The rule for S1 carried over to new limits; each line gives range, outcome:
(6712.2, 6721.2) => 24.53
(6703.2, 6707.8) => 24.73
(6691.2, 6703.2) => 24.99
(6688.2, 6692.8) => 25.06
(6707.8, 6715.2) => 24.72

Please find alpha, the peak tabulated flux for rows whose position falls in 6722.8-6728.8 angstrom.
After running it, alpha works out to 24.53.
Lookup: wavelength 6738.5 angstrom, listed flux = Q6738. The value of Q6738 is 24.55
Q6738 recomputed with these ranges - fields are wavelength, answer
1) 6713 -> 24.53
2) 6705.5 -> 24.72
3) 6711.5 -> 24.62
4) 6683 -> 24.82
